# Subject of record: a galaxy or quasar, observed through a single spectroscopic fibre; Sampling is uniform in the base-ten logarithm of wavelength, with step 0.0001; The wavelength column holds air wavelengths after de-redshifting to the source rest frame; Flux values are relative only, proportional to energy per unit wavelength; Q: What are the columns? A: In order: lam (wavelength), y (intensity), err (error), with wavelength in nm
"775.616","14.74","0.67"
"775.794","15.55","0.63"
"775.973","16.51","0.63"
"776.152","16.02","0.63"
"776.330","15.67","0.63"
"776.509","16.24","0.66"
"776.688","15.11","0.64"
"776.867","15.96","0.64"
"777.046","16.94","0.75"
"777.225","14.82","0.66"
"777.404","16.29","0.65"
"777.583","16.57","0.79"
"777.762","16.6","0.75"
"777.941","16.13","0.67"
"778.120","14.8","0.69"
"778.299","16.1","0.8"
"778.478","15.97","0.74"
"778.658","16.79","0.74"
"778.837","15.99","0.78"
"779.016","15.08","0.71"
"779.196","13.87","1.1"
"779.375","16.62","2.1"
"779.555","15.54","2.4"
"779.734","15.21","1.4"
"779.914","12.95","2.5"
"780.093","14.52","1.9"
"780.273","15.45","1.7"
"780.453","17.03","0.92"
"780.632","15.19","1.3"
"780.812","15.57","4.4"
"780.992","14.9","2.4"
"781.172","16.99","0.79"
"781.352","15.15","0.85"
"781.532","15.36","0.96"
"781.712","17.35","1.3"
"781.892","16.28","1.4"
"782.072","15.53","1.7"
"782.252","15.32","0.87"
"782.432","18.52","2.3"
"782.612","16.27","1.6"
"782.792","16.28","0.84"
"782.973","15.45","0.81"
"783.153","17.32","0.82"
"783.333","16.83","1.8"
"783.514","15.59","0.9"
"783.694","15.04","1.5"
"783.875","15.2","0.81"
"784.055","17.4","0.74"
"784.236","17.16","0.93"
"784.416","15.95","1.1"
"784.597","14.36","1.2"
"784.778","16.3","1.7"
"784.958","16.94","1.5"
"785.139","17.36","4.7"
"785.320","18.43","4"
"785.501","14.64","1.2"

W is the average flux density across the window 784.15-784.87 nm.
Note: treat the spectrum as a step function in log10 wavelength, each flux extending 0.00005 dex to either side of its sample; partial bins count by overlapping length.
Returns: 16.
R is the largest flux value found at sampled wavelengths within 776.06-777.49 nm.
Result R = 16.94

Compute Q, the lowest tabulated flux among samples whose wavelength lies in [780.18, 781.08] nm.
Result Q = 14.9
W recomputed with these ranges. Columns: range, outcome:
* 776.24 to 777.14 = 16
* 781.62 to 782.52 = 16.6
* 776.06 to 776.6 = 16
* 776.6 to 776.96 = 15.5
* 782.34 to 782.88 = 17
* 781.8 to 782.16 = 15.9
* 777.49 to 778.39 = 16.1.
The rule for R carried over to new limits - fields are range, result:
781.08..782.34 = 17.35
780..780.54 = 17.03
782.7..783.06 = 16.28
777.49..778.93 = 16.79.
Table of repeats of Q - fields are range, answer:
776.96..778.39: 14.8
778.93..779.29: 13.87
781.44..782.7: 15.32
